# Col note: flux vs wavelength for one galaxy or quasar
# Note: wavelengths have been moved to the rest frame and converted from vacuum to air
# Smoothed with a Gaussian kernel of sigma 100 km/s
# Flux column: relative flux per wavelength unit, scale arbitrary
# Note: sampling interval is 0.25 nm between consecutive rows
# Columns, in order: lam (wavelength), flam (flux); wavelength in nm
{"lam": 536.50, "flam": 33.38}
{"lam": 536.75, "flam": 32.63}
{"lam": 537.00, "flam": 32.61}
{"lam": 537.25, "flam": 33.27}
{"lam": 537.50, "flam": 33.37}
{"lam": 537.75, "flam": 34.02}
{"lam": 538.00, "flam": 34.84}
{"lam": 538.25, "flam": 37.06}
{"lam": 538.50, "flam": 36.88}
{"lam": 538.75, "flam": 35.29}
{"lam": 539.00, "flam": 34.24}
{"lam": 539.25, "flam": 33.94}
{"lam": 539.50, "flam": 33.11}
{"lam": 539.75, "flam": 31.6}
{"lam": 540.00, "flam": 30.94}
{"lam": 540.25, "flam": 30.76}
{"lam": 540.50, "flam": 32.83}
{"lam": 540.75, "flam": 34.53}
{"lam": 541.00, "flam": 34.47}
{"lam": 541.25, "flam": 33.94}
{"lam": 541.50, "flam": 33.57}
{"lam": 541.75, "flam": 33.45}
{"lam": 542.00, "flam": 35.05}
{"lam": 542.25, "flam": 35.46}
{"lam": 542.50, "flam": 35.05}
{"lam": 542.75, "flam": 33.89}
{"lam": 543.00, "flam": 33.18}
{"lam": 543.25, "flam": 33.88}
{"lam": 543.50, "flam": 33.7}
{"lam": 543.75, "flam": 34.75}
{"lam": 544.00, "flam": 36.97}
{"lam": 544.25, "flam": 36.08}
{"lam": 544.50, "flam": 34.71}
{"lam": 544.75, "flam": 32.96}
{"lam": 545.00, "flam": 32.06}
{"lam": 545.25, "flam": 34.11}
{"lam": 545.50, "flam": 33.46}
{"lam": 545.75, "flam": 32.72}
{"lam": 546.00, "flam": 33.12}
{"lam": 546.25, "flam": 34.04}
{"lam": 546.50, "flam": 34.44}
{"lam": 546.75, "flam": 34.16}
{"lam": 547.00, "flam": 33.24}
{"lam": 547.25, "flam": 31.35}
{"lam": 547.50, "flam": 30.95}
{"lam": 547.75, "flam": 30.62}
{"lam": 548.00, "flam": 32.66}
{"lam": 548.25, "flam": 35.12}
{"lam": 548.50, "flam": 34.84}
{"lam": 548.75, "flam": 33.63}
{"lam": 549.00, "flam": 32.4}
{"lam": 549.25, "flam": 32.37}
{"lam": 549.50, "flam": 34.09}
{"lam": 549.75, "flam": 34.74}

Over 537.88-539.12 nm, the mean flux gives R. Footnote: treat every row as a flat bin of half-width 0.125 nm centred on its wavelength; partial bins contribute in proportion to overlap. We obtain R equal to 35.7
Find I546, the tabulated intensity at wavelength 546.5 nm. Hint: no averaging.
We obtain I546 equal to 34.44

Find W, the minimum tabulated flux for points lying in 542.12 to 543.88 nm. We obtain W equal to 33.18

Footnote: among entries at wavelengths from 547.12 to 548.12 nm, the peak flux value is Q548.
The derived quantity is 32.66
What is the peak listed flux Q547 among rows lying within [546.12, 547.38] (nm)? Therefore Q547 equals 34.44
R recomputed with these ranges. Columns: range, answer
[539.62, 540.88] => 32.1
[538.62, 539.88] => 33.6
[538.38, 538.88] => 36.1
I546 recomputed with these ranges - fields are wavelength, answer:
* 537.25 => 33.27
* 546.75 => 34.16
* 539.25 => 33.94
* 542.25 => 35.46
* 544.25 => 36.08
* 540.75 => 34.53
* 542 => 35.05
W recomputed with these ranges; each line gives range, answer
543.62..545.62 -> 32.06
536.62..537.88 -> 32.61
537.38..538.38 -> 33.37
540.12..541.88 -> 30.76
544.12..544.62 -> 34.71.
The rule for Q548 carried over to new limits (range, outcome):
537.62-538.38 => 37.06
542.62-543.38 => 33.89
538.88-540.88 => 34.53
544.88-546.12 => 34.11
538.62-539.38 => 35.29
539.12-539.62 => 33.94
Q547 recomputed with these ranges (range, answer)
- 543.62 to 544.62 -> 36.97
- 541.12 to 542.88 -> 35.46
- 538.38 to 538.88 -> 36.88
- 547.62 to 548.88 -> 35.12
